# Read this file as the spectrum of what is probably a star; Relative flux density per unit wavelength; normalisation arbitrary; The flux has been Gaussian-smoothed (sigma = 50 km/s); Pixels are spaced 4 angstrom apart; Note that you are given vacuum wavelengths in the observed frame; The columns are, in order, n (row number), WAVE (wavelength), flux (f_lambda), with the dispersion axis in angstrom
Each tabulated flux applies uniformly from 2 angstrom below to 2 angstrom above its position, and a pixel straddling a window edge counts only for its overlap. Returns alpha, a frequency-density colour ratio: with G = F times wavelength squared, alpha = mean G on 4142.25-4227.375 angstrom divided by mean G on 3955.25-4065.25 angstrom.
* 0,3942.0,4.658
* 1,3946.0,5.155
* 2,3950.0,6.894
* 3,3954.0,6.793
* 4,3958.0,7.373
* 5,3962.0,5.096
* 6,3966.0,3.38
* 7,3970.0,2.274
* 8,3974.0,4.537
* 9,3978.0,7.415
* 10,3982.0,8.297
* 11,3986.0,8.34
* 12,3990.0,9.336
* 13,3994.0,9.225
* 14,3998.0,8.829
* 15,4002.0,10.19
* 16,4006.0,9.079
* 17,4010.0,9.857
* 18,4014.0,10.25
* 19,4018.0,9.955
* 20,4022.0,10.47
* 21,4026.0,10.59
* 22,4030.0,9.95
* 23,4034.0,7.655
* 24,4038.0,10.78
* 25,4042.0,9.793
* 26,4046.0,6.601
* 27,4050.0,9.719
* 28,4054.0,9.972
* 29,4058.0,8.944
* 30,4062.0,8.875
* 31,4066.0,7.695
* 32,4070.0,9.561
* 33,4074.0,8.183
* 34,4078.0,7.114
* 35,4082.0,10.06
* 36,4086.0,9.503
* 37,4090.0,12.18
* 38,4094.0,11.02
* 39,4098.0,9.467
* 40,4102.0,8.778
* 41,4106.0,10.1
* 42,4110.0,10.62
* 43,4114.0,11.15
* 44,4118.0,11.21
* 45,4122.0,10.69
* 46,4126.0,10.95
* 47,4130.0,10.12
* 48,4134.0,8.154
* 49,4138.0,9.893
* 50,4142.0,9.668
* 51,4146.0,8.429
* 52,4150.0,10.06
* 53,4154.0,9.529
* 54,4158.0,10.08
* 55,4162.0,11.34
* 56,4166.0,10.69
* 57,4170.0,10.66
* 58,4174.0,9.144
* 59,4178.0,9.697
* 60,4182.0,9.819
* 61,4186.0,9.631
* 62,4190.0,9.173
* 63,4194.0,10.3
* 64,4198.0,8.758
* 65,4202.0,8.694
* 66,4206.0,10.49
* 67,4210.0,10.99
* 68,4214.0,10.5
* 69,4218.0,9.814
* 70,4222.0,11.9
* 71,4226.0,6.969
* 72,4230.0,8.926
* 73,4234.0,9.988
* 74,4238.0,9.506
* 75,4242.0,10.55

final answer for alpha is 1.28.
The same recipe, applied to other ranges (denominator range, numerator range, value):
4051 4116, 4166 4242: 1.08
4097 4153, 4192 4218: 1.04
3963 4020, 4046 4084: 1.15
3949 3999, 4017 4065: 1.45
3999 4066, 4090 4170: 1.13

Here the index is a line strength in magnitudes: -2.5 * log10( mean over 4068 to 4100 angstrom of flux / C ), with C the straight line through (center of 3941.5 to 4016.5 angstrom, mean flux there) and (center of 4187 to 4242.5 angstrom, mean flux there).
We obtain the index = -0.15 mag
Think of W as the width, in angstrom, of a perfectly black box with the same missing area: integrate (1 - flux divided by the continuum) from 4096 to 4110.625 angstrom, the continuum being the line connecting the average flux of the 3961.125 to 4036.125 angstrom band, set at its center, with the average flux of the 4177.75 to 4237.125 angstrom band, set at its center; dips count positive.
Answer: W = -1.15 angstrom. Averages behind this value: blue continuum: 8.19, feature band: 9.66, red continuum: 9.71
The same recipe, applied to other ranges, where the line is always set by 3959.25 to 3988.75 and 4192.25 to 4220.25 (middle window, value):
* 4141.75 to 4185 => -3.5 angstrom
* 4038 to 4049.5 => -3.0 angstrom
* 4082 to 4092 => -3.7 angstrom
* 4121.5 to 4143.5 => -3.2 angstrom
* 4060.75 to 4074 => -2.1 angstrom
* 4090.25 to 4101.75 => -3.4 angstrom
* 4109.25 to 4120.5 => -3.7 angstrom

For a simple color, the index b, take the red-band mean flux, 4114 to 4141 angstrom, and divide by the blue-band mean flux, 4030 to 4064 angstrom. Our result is 1.12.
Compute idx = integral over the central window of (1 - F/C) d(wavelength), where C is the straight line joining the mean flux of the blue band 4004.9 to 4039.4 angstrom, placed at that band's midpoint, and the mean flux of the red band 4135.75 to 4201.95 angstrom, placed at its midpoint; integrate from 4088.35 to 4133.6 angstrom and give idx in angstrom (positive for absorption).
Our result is -3.12 angstrom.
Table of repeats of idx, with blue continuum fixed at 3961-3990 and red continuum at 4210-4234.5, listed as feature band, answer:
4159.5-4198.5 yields -3.82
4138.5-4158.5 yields -2.15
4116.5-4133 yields -4.68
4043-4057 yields -3.53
